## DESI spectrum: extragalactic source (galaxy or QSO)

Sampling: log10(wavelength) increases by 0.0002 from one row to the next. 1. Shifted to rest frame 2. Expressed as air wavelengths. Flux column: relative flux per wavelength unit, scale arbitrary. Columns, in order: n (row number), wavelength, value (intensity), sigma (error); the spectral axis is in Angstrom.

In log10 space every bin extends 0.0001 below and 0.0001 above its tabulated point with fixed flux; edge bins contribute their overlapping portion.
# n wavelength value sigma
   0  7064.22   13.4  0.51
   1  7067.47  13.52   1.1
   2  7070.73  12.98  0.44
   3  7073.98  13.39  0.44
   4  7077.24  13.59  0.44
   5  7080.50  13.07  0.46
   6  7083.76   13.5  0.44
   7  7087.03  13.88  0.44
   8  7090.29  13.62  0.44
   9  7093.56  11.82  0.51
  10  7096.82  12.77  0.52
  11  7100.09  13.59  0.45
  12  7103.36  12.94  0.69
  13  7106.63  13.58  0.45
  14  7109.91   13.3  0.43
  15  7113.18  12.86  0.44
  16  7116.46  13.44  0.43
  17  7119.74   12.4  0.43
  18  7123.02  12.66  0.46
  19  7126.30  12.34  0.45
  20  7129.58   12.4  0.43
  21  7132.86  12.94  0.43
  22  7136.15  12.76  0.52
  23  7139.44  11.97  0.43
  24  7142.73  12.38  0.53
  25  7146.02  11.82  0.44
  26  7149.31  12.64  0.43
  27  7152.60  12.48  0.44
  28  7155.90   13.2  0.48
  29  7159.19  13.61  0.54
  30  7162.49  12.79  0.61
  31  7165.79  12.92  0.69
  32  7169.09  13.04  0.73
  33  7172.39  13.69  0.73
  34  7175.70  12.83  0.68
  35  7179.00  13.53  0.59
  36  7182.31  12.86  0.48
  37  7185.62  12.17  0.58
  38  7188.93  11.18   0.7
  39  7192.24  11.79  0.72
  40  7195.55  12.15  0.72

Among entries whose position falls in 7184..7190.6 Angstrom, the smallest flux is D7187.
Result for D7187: 11.18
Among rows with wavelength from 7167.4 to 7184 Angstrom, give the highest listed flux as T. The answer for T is 13.69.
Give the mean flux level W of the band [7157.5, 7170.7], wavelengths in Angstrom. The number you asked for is 13.1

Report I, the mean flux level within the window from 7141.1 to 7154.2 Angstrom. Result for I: 12.3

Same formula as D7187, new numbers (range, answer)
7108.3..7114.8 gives 12.86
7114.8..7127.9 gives 12.34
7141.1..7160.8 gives 11.82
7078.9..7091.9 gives 13.07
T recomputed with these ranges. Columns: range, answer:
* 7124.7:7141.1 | 12.94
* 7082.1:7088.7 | 13.88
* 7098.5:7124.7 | 13.59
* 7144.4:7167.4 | 13.61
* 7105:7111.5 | 13.58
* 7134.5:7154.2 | 12.76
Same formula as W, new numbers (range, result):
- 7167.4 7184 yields 13.2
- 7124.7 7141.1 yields 12.5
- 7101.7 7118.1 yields 13.2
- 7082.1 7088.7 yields 13.7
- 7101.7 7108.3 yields 13.3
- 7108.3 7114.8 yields 13.1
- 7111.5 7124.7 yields 12.8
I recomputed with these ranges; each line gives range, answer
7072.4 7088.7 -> 13.5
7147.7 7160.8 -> 13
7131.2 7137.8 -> 12.8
